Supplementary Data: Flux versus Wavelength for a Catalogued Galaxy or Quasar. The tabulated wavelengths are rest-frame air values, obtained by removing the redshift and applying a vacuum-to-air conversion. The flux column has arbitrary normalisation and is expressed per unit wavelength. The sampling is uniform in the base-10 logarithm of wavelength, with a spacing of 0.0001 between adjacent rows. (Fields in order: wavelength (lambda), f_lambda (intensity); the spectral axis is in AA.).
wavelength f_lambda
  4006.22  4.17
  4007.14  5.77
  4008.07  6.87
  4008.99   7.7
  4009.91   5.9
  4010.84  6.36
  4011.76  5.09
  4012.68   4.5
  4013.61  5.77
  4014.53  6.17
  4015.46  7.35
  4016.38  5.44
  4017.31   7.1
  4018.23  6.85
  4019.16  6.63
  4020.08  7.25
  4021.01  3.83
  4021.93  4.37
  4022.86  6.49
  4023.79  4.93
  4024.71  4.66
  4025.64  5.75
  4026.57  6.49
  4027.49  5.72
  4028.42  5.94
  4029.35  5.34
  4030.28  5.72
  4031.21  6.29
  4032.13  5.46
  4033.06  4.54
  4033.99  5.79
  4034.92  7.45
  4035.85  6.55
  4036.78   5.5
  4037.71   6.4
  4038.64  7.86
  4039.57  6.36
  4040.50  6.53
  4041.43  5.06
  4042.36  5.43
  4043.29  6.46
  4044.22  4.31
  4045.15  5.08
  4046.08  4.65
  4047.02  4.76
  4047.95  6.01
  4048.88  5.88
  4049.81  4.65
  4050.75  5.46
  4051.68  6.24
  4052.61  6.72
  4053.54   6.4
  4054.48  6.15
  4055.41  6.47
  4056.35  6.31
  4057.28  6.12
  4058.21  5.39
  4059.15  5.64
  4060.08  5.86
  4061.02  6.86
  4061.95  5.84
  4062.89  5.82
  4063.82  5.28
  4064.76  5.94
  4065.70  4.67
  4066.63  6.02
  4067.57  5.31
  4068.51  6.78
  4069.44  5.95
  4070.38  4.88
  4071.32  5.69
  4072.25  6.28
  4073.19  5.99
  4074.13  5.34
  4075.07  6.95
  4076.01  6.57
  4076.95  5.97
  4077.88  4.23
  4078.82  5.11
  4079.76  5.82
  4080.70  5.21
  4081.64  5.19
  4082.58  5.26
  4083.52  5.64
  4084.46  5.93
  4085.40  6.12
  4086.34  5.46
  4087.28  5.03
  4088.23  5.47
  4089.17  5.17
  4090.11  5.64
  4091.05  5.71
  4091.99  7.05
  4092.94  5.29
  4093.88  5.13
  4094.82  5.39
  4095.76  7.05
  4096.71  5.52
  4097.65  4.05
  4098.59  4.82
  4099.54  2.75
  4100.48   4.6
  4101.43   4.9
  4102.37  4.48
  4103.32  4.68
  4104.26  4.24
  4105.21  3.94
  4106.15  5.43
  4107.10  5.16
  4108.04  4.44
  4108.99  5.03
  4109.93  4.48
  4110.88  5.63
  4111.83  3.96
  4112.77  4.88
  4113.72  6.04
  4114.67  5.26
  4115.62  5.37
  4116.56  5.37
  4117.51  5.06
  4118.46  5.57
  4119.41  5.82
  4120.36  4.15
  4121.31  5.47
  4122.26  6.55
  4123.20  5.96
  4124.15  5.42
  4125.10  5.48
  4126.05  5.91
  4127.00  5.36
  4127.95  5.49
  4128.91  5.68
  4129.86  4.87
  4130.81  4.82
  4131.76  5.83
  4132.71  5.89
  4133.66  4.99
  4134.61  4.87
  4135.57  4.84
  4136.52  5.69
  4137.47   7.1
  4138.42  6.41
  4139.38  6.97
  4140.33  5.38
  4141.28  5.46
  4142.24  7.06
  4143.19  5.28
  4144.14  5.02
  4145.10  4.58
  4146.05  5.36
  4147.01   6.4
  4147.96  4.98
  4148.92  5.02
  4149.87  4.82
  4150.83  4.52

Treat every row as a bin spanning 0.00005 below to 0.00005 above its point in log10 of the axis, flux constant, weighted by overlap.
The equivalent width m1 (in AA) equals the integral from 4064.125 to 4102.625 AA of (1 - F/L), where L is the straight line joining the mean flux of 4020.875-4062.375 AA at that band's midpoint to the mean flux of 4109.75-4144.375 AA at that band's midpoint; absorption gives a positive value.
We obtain 1.2 AA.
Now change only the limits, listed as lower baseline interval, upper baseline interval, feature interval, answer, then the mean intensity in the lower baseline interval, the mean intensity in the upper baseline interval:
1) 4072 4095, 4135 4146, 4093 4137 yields 4.4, 5.63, 5.77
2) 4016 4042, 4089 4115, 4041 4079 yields -1.2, 5.94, 5.02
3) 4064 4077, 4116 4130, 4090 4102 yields 1.0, 5.86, 5.49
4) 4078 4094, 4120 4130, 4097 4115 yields 2.8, 5.52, 5.52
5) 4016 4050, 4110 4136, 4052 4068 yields -0.8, 5.78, 5.34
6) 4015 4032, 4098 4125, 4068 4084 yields -1.0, 5.89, 4.98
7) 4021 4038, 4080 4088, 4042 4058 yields -0.3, 5.68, 5.48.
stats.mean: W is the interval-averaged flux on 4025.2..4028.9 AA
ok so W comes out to 5.97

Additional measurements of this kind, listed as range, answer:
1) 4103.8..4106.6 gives 4.53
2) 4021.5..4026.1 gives 5.24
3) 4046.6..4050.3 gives 5.33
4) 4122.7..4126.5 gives 5.71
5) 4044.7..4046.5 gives 4.87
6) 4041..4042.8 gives 5.25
